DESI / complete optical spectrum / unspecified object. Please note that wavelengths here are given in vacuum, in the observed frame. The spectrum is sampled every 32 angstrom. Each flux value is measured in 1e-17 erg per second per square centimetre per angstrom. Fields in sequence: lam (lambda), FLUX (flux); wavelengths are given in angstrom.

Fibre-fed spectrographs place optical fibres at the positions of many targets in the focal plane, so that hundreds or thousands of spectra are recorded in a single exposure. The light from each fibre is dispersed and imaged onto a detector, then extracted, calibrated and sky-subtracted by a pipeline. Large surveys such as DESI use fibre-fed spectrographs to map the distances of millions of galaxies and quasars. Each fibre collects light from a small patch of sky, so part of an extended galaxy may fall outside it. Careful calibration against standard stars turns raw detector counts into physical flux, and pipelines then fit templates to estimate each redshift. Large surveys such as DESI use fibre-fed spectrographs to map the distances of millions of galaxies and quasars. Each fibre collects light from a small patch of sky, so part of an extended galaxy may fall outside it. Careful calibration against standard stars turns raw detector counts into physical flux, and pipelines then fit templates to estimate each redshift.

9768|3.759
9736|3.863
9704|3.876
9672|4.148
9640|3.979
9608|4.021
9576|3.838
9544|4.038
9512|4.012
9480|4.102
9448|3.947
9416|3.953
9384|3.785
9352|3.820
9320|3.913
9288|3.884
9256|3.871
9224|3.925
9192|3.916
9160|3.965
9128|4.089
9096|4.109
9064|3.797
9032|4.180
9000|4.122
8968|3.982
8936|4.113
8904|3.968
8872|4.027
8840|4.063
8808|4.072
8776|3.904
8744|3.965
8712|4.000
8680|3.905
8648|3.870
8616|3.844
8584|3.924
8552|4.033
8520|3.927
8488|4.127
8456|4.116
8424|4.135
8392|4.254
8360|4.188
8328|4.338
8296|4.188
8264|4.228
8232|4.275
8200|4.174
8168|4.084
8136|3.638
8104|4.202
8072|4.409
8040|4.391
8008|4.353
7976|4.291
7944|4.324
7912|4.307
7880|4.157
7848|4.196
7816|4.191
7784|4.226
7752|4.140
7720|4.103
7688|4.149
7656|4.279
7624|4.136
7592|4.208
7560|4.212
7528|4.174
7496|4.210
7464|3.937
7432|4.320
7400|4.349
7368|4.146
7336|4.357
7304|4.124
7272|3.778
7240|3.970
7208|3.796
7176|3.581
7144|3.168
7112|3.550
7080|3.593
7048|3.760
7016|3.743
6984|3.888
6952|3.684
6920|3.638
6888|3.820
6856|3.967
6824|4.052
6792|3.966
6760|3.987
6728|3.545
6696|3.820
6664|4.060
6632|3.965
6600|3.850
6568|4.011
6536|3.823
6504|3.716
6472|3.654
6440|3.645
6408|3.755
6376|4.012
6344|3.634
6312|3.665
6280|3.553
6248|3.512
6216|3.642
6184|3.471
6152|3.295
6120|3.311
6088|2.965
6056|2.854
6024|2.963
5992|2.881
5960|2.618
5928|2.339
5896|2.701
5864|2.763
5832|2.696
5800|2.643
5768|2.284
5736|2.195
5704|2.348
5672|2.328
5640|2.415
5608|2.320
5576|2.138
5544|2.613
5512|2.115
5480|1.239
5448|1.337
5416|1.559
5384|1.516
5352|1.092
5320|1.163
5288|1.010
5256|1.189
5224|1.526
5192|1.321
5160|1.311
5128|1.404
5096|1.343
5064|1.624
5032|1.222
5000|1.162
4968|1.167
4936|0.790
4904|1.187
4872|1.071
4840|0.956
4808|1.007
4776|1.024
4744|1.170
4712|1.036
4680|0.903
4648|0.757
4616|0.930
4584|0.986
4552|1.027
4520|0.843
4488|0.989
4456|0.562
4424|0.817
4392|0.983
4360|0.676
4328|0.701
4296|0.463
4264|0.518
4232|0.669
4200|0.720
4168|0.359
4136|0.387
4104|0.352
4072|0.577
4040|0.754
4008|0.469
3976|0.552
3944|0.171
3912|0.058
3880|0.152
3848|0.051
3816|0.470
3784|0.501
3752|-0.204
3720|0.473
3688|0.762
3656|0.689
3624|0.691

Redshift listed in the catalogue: 0.38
